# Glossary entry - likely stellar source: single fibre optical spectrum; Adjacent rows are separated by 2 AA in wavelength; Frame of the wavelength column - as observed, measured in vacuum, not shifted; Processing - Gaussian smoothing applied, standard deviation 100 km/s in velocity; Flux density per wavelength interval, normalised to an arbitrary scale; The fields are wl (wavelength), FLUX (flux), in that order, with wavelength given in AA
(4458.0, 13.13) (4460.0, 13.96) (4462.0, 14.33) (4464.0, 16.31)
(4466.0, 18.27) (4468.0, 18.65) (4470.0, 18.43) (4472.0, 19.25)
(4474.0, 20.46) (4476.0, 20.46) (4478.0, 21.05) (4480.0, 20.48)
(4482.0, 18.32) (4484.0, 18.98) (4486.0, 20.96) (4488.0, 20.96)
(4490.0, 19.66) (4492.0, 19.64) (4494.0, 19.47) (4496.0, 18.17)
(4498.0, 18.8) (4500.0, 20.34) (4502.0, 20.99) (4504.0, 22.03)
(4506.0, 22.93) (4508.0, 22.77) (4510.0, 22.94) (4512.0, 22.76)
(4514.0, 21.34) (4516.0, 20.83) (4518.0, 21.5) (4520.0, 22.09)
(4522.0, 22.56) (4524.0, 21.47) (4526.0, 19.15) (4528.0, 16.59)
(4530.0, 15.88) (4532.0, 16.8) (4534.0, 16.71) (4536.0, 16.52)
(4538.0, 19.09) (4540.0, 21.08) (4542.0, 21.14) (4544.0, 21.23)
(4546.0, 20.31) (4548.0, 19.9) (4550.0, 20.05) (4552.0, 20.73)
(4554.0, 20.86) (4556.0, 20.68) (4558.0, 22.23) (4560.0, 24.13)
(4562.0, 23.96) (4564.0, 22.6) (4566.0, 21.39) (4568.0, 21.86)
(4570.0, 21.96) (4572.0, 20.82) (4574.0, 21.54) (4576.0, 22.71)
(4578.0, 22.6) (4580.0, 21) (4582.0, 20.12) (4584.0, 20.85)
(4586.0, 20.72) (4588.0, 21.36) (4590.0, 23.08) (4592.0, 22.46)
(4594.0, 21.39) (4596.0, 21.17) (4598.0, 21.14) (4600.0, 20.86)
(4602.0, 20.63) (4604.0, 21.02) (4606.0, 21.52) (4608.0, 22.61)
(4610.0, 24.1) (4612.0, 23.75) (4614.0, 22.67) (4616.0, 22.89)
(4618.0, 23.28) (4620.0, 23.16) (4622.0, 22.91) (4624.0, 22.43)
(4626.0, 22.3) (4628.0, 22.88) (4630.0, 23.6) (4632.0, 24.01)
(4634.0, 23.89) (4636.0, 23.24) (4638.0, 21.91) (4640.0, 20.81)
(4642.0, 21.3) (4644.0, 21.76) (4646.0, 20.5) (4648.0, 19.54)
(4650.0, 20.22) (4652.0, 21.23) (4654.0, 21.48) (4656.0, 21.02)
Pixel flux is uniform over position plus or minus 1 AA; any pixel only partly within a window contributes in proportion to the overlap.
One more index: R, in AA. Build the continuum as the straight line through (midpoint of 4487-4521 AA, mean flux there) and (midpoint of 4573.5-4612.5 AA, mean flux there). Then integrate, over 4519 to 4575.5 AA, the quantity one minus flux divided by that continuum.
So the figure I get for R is 2.3 AA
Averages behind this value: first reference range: 21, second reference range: 21.7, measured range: 20.5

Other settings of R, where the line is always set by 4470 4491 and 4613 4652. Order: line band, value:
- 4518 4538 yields 1.81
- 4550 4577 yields -0.85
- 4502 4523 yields -1.71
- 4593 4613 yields 0.00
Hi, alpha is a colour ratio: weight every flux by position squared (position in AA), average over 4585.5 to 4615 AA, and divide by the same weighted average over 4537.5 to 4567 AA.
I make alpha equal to 1.05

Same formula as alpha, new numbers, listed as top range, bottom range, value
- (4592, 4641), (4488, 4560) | 1.15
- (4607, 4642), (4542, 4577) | 1.09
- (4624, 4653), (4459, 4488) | 1.27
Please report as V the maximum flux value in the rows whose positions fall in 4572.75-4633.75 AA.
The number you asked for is 24.1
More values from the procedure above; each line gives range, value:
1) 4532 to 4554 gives 21.23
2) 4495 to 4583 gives 24.13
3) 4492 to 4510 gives 22.94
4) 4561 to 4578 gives 23.96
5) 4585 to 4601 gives 23.08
